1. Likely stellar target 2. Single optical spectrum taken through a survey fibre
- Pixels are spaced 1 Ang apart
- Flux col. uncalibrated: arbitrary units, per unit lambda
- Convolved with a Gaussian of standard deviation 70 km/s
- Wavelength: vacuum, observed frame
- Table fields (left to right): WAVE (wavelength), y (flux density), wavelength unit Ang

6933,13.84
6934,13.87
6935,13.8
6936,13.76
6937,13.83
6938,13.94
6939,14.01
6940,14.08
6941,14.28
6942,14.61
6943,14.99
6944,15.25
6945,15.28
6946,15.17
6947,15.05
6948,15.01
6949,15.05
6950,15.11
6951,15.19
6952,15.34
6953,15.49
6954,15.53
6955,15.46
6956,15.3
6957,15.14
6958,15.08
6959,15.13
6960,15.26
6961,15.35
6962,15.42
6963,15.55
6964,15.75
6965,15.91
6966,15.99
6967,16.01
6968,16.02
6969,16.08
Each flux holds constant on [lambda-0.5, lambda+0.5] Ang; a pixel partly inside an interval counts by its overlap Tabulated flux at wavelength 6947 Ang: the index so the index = 15.05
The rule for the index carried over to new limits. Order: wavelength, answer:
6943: 14.99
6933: 13.84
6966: 15.99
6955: 15.46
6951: 15.19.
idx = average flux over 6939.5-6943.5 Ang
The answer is 14.5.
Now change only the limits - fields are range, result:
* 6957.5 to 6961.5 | 15.2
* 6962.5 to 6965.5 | 15.7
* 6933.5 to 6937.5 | 13.8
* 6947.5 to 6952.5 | 15.1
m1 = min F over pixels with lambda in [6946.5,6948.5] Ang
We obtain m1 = 15.01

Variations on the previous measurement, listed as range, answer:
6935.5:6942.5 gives 13.76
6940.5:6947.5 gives 14.28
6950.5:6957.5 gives 15.14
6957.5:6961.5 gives 15.08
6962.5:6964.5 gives 15.55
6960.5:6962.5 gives 15.35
